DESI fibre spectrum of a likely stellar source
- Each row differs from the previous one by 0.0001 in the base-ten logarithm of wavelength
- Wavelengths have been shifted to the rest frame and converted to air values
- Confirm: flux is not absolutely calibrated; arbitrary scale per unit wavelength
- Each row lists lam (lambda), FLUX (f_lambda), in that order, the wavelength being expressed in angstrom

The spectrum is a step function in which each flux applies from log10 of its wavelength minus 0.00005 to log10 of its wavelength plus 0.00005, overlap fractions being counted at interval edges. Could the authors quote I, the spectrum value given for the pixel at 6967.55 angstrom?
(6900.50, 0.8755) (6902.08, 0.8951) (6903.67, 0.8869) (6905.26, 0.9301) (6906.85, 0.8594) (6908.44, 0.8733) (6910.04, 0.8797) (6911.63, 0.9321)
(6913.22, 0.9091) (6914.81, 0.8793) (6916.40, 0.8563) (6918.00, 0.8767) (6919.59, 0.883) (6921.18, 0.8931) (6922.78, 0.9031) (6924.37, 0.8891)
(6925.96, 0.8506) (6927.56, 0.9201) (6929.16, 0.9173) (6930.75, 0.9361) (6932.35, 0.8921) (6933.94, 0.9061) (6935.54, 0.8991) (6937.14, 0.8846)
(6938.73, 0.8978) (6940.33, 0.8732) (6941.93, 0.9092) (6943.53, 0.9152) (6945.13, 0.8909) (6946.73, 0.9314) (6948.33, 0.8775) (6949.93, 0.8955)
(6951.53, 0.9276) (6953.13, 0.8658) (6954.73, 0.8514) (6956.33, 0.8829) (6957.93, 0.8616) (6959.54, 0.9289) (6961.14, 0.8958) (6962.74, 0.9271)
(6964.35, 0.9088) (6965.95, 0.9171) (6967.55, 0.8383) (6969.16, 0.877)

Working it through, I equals 0.8383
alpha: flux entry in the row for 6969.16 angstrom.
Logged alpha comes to 0.877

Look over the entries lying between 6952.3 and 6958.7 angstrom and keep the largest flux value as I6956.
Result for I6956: 0.8829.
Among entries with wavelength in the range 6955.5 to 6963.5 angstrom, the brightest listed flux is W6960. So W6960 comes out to 0.9289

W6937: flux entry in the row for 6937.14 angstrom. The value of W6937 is 0.8846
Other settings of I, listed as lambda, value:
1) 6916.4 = 0.8563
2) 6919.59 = 0.883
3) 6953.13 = 0.8658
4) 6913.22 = 0.9091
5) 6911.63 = 0.9321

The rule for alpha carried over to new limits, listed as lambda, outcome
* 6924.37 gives 0.8891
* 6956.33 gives 0.8829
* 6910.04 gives 0.8797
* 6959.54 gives 0.9289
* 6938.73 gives 0.8978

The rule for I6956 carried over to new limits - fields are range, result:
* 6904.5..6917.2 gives 0.9321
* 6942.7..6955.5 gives 0.9314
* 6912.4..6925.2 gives 0.9091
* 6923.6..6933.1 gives 0.9361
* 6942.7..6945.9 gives 0.9152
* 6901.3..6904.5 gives 0.8951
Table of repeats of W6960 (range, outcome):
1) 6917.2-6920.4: 0.883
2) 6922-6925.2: 0.9031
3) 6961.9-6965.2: 0.9271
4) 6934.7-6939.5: 0.8991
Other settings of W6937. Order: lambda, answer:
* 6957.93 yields 0.8616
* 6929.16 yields 0.9173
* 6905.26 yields 0.9301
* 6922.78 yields 0.9031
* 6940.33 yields 0.8732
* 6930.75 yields 0.9361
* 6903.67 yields 0.8869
